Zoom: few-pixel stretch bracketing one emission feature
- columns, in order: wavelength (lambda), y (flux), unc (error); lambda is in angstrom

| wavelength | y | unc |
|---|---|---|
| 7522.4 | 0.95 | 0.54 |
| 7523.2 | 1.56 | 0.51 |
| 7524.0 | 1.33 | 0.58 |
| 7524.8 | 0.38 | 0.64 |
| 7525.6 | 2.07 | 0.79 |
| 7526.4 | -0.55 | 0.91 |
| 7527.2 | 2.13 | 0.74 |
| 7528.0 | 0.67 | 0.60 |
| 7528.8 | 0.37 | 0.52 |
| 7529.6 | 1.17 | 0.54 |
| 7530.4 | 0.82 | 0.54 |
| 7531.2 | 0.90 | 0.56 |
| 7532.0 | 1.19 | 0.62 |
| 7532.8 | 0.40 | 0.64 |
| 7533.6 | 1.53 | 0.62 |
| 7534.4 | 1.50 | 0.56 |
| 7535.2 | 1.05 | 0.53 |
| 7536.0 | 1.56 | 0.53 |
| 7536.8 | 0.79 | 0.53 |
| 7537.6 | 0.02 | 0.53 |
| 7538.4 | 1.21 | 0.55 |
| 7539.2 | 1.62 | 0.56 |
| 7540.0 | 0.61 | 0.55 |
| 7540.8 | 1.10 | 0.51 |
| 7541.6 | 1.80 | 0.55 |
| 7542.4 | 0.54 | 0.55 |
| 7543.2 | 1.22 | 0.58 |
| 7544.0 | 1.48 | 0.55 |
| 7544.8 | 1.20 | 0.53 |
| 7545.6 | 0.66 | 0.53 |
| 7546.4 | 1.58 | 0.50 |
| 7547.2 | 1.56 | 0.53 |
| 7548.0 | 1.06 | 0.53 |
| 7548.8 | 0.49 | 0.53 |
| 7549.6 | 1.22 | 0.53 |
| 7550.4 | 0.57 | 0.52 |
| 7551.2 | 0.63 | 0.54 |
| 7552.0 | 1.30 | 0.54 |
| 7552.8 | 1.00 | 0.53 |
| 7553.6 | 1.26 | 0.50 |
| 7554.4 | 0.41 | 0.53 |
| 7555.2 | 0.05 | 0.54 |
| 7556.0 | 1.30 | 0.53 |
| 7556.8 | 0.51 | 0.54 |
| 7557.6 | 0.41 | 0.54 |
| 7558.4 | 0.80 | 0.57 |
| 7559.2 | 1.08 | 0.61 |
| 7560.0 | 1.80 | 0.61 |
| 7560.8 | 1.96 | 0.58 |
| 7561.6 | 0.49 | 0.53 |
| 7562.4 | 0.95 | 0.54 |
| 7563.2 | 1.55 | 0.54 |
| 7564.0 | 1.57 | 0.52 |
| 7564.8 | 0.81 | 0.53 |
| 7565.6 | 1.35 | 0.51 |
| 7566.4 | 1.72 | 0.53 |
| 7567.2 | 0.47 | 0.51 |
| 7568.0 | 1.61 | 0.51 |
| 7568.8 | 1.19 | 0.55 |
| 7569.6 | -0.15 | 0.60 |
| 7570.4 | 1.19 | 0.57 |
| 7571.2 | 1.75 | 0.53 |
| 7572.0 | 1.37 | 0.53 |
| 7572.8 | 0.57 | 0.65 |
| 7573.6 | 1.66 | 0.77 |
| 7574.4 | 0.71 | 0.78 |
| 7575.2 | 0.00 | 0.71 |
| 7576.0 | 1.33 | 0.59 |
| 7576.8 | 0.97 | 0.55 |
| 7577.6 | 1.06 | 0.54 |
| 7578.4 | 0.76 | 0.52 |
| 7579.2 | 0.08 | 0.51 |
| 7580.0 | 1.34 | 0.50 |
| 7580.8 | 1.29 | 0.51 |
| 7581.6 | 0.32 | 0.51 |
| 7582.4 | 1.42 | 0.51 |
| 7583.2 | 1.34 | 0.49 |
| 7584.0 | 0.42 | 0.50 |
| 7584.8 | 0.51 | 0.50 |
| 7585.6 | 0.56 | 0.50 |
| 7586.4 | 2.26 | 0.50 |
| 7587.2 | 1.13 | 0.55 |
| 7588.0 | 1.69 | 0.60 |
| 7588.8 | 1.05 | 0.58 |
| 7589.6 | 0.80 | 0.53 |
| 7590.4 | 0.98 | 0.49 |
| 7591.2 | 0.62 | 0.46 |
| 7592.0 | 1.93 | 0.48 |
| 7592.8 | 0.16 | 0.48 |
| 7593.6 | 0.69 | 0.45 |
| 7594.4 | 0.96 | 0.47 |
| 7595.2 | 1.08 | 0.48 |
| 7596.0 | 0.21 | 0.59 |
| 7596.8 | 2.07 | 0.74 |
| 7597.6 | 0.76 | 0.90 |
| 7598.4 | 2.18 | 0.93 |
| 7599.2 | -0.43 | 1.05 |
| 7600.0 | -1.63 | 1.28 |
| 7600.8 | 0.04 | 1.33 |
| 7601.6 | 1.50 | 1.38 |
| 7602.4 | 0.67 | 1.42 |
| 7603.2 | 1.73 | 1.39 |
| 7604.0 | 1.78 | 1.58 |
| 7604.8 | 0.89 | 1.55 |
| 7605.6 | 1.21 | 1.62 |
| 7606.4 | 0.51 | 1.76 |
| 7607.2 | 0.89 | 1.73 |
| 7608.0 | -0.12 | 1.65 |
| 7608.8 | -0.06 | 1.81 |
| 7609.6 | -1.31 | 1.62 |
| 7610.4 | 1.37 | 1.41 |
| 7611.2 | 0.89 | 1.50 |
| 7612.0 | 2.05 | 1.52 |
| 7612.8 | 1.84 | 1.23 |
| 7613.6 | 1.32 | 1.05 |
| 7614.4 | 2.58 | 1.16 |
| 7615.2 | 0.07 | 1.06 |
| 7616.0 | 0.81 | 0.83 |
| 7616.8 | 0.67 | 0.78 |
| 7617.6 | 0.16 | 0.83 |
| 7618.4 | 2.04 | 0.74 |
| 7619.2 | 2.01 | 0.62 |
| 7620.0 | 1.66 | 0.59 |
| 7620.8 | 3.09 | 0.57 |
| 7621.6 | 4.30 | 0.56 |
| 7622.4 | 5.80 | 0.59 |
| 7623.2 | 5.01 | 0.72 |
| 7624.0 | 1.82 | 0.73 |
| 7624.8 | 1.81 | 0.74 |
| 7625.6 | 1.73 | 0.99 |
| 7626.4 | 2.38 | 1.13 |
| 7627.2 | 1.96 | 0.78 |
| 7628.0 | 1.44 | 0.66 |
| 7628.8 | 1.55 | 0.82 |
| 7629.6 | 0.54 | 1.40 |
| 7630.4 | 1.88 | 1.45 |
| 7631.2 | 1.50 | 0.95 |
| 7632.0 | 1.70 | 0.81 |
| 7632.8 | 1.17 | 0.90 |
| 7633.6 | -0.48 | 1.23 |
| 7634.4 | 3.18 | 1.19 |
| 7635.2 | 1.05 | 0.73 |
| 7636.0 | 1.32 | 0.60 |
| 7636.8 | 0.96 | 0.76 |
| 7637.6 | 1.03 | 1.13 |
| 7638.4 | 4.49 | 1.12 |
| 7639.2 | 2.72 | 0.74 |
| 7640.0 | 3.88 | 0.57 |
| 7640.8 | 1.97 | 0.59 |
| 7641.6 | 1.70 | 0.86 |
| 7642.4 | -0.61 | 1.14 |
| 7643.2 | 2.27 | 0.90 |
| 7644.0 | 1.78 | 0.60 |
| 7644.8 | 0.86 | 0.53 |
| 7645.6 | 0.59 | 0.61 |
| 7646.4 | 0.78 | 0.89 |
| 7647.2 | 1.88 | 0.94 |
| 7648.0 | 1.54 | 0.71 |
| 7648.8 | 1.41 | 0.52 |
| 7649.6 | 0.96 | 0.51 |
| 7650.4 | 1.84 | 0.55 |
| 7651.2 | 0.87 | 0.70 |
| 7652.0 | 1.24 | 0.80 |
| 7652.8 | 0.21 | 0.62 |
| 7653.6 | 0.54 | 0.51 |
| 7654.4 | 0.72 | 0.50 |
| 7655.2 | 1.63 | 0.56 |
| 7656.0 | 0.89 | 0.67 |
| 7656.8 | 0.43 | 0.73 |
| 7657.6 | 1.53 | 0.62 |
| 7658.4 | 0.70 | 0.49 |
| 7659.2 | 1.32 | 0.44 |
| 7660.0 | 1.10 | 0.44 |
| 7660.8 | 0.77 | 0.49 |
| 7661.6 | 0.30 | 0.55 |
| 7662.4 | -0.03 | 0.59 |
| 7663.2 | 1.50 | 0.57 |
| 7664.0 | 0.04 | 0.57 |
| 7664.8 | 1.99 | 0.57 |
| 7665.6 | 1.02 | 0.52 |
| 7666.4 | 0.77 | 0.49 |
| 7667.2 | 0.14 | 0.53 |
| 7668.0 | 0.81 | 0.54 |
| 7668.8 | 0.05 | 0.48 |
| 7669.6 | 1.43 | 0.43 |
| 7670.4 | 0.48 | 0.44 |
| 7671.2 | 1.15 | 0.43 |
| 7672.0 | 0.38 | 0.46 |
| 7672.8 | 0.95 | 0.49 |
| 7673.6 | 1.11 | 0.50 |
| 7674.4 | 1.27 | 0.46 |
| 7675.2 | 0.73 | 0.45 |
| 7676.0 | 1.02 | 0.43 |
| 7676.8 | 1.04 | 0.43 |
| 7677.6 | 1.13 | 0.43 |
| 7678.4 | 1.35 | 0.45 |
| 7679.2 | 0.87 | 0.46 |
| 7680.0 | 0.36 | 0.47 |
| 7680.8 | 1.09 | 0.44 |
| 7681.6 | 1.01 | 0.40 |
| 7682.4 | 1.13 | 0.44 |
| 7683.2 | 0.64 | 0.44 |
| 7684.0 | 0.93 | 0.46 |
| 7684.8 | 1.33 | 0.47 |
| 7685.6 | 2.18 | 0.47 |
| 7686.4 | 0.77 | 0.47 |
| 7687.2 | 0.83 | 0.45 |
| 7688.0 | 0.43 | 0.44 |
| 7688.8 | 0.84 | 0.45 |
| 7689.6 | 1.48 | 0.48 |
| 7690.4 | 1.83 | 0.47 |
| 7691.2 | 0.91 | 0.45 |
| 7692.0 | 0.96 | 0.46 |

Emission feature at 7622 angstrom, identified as [S II] 6716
